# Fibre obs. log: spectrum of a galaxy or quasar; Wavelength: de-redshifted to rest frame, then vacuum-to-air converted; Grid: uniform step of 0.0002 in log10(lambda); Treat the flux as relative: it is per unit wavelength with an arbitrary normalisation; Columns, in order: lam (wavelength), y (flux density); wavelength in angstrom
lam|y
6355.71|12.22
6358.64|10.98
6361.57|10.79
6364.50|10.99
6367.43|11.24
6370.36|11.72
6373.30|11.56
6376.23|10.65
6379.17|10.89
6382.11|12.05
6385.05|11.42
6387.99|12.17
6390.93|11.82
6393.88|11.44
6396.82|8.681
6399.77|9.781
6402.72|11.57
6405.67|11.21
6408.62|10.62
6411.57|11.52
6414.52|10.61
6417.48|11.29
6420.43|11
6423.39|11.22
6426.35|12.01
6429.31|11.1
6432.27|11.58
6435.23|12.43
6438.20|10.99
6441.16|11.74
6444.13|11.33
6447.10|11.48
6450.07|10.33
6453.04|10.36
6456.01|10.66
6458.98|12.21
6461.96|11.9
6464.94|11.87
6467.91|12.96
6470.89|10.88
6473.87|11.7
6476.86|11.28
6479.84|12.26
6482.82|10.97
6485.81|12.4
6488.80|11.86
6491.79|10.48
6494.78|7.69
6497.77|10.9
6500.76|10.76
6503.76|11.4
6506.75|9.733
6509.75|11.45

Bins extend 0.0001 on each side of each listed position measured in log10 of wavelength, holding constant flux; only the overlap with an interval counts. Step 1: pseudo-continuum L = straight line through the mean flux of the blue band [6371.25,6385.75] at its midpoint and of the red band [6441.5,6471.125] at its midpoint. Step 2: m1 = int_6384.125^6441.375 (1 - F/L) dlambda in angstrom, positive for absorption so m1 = 0.9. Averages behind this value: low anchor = 11.3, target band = 11.2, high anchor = 11.4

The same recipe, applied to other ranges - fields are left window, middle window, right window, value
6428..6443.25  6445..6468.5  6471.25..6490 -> 0.4 angstrom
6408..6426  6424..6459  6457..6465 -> 0.8 angstrom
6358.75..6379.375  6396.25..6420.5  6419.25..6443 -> 1.3 angstrom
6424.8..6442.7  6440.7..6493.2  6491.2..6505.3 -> -2.8 angstrom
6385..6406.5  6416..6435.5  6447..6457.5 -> -1.2 angstrom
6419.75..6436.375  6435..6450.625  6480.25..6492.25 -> 0.3 angstrom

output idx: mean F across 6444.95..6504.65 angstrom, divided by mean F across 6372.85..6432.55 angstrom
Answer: 1.01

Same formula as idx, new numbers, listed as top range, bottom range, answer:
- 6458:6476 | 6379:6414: 1.07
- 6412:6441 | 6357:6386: 1.01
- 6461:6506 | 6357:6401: 1.01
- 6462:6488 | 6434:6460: 1.05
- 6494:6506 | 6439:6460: 0.93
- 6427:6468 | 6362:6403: 1.03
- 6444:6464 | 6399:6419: 1.02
